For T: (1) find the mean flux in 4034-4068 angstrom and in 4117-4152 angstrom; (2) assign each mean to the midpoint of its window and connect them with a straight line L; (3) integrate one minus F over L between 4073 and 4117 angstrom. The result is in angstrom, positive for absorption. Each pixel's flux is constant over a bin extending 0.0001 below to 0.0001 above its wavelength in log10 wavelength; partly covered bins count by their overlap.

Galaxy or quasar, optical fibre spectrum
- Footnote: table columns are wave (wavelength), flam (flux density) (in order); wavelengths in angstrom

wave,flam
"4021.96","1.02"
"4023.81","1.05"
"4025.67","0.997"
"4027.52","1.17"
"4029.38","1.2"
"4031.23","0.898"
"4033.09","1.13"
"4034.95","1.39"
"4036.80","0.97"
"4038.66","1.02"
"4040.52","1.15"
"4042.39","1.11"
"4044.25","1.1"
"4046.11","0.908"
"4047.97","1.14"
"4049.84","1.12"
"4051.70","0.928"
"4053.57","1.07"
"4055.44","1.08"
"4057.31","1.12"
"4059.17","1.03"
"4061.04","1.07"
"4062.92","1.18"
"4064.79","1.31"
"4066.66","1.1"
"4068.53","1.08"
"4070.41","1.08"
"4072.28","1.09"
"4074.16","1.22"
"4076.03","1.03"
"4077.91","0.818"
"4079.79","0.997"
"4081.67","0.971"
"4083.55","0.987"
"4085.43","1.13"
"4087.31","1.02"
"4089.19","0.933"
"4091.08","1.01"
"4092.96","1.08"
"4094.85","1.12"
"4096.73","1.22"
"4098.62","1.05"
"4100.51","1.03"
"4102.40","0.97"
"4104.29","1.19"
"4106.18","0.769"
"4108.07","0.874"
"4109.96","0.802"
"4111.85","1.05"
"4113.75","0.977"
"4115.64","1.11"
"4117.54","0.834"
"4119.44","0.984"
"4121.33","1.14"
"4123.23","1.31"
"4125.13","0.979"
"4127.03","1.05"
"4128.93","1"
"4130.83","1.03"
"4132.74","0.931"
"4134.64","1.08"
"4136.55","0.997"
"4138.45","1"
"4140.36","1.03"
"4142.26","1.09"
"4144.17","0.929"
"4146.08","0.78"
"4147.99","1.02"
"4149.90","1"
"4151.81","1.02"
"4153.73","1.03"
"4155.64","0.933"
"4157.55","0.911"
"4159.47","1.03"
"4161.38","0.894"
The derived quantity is 1.7 angstrom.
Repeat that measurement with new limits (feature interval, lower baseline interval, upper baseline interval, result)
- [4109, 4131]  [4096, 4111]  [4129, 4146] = -0.7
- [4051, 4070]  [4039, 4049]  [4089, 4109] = -0.7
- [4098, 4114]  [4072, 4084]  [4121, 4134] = 1.1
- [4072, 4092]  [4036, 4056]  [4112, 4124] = 0.7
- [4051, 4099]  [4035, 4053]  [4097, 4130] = -1.2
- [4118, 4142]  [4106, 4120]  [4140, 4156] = -2.2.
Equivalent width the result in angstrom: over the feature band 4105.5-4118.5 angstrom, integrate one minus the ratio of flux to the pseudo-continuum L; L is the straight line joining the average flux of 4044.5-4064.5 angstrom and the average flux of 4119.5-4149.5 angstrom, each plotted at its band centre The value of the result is 1.5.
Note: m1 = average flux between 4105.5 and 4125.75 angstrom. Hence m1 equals 0.988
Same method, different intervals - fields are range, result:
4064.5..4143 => 1.03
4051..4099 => 1.07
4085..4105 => 1.07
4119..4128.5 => 1.09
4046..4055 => 1.05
